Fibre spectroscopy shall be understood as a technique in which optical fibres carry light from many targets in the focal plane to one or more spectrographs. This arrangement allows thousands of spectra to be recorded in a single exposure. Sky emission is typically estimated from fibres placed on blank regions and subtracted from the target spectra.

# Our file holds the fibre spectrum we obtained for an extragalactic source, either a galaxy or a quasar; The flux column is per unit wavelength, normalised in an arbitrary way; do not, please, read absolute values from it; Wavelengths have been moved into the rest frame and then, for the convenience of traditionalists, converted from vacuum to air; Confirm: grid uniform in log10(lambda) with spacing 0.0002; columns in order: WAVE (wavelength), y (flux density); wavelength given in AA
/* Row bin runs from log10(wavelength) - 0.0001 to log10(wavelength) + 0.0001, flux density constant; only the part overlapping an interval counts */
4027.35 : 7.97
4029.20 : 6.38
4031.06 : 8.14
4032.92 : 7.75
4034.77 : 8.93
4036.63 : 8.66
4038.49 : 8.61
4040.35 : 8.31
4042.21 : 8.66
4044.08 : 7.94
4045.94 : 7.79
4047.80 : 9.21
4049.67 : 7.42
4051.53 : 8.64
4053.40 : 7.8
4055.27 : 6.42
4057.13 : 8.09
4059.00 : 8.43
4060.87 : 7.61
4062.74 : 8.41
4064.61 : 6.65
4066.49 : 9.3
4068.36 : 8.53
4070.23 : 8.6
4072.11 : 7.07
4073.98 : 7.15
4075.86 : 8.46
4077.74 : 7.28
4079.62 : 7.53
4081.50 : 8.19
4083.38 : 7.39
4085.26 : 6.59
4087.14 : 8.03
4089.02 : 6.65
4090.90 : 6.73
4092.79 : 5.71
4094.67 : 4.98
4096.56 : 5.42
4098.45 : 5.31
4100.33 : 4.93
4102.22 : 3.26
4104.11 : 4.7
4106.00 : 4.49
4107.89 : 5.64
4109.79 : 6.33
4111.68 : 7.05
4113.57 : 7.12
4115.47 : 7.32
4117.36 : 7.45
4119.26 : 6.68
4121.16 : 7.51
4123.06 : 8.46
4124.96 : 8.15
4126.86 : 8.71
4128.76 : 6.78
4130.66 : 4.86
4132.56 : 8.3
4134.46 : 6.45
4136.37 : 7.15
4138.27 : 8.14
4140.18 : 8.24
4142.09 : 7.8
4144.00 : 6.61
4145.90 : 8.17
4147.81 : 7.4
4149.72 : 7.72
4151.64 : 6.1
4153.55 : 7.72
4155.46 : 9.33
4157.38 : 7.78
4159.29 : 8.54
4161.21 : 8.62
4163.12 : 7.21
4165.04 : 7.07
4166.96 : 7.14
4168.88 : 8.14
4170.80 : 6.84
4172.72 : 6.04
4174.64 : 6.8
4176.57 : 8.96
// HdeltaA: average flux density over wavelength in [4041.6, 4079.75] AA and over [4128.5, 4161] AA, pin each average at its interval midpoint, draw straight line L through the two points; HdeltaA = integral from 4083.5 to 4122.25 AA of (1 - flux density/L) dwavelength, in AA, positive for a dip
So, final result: 8.0 AA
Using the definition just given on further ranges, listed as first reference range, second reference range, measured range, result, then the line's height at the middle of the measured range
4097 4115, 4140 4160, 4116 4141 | -3.2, 6.63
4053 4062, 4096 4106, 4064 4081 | -3.2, 6.65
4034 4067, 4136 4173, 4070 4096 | 2.9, 7.98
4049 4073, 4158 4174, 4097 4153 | 6.2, 7.63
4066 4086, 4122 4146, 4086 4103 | 4.4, 7.71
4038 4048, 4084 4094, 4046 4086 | -1.7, 7.54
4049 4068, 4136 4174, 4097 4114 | 5.2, 7.75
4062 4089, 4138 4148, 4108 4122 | 1.4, 7.74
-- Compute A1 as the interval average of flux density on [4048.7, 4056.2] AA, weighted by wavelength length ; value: 7.57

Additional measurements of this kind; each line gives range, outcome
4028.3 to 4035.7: 7.81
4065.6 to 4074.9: 8.13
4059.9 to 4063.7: 8.01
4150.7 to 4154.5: 6.92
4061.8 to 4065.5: 7.54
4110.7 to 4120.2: 7.12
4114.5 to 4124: 7.48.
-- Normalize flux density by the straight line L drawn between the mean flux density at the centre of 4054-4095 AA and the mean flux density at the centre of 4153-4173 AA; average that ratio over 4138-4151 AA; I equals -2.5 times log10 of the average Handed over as 0.00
